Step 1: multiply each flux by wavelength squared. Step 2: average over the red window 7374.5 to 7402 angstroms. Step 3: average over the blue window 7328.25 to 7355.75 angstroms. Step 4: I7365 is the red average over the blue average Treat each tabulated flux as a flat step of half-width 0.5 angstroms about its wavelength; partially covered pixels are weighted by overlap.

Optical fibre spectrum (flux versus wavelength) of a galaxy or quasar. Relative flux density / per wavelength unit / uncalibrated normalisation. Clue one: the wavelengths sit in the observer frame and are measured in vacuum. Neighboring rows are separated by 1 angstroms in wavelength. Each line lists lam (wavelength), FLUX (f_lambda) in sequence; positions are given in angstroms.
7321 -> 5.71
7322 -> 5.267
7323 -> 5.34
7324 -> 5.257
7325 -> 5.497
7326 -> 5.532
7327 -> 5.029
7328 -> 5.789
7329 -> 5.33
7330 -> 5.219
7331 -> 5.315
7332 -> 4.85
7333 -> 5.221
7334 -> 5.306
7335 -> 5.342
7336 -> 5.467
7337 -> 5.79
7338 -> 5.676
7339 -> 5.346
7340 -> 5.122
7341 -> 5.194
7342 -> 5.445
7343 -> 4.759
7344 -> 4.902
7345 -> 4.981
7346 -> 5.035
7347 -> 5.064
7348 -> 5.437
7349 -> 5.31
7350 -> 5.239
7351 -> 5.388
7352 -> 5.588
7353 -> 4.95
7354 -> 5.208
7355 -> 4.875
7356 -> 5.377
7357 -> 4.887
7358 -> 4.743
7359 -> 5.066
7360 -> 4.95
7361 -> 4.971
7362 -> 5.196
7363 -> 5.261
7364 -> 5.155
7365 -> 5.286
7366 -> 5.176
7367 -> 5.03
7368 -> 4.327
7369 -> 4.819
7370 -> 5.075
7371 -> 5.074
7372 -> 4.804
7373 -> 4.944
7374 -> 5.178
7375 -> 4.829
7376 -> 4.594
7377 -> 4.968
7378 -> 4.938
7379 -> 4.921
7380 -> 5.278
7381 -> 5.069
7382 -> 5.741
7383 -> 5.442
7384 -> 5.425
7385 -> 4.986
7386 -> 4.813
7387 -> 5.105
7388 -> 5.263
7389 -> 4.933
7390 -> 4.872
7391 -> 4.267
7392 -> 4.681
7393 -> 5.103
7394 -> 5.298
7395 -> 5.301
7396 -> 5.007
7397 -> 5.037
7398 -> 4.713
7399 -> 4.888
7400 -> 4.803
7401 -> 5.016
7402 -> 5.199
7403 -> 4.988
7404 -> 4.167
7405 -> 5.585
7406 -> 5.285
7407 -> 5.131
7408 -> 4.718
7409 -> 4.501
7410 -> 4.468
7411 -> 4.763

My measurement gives 1.0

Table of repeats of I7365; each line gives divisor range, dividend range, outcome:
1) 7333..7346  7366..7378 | 0.94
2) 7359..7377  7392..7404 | 1.01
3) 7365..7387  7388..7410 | 0.99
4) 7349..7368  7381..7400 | 0.99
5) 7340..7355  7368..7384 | 0.98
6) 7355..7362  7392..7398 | 1.02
